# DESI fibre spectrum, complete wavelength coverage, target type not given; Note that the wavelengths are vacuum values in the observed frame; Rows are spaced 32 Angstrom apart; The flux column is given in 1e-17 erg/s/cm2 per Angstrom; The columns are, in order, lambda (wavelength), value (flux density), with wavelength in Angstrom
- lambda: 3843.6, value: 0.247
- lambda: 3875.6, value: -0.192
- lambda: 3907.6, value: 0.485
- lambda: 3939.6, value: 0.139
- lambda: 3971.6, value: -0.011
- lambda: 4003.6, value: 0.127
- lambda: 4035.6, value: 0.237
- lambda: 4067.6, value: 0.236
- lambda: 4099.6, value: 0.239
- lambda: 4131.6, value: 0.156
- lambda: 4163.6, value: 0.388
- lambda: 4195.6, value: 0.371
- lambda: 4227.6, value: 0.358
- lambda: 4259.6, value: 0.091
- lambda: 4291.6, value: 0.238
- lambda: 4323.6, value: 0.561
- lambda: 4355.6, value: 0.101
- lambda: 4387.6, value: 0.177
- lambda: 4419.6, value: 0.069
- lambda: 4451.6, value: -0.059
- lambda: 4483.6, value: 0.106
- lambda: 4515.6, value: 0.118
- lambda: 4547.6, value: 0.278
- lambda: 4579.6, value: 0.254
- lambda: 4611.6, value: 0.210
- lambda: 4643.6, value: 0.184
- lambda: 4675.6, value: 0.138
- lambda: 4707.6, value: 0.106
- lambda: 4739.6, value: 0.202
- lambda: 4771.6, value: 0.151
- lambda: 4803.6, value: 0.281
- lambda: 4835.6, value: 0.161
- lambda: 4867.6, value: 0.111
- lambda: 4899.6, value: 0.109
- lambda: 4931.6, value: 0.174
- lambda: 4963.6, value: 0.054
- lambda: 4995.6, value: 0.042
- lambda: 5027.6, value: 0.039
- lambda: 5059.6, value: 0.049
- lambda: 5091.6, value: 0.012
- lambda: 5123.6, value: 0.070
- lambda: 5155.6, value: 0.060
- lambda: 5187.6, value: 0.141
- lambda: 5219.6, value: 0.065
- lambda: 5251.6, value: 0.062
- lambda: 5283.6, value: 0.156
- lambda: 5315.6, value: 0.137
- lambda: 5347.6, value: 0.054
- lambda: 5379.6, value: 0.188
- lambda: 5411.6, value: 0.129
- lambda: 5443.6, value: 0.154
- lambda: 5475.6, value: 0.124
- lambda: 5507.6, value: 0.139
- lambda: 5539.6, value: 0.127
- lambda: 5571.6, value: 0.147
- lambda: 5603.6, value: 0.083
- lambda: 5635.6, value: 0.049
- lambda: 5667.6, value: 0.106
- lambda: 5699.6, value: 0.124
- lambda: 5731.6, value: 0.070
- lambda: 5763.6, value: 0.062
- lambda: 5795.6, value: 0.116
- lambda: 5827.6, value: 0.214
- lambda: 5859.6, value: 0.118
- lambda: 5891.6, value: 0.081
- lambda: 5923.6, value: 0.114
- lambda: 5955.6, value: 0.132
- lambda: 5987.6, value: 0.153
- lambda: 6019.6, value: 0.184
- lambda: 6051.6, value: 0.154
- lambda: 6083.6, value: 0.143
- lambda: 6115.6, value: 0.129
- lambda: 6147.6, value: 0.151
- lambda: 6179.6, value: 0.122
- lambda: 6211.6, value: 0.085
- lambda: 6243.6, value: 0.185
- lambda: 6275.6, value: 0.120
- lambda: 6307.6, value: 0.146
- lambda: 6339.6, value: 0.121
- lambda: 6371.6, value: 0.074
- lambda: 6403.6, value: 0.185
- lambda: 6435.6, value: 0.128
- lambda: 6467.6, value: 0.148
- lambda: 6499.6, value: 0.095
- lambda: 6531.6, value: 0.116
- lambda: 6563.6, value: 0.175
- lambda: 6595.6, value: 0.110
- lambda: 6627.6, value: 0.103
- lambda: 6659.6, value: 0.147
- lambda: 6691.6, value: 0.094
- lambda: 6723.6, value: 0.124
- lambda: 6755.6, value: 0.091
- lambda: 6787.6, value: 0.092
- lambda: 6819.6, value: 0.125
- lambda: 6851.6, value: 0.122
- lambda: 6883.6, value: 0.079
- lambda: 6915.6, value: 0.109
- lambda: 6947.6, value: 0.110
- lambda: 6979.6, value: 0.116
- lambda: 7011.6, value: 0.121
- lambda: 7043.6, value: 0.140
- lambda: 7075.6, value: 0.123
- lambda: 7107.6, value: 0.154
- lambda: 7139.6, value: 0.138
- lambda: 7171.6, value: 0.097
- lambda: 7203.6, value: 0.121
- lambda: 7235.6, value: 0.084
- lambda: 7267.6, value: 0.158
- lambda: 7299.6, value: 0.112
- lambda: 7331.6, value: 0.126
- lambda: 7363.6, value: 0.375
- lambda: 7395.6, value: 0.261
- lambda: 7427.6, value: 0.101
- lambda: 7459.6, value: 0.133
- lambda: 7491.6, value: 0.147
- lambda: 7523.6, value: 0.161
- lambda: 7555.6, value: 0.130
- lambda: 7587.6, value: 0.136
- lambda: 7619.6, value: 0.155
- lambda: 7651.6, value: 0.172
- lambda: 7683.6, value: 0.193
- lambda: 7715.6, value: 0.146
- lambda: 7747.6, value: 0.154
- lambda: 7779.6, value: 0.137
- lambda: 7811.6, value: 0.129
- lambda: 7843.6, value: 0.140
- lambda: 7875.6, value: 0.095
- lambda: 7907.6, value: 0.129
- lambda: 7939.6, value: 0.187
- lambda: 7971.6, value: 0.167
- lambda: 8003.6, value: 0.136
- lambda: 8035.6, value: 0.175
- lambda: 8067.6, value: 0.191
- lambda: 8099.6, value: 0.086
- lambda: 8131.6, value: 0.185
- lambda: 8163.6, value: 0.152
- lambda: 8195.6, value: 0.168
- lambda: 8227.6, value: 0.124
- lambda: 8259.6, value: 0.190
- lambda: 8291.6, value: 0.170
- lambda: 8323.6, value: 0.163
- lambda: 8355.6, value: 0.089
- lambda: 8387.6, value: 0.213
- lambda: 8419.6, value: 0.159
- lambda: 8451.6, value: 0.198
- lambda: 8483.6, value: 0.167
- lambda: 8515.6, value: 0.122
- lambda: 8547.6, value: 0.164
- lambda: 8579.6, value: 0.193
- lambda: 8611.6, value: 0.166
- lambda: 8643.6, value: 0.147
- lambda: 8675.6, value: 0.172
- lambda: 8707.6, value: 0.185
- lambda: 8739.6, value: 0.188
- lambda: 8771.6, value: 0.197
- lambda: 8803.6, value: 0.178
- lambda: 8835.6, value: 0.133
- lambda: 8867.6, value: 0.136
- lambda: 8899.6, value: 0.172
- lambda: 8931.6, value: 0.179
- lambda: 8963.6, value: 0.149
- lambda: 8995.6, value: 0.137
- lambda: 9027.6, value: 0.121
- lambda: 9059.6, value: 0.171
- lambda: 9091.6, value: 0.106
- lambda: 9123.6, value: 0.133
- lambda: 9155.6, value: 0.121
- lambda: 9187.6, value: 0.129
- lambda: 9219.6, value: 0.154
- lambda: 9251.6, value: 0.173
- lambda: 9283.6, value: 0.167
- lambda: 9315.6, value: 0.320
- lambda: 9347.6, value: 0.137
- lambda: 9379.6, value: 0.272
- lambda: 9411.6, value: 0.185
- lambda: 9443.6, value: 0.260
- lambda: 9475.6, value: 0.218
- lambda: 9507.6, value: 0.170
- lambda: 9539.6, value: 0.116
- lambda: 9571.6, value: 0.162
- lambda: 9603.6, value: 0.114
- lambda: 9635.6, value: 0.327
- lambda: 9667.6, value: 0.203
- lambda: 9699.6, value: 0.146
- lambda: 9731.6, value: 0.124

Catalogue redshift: 0.98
